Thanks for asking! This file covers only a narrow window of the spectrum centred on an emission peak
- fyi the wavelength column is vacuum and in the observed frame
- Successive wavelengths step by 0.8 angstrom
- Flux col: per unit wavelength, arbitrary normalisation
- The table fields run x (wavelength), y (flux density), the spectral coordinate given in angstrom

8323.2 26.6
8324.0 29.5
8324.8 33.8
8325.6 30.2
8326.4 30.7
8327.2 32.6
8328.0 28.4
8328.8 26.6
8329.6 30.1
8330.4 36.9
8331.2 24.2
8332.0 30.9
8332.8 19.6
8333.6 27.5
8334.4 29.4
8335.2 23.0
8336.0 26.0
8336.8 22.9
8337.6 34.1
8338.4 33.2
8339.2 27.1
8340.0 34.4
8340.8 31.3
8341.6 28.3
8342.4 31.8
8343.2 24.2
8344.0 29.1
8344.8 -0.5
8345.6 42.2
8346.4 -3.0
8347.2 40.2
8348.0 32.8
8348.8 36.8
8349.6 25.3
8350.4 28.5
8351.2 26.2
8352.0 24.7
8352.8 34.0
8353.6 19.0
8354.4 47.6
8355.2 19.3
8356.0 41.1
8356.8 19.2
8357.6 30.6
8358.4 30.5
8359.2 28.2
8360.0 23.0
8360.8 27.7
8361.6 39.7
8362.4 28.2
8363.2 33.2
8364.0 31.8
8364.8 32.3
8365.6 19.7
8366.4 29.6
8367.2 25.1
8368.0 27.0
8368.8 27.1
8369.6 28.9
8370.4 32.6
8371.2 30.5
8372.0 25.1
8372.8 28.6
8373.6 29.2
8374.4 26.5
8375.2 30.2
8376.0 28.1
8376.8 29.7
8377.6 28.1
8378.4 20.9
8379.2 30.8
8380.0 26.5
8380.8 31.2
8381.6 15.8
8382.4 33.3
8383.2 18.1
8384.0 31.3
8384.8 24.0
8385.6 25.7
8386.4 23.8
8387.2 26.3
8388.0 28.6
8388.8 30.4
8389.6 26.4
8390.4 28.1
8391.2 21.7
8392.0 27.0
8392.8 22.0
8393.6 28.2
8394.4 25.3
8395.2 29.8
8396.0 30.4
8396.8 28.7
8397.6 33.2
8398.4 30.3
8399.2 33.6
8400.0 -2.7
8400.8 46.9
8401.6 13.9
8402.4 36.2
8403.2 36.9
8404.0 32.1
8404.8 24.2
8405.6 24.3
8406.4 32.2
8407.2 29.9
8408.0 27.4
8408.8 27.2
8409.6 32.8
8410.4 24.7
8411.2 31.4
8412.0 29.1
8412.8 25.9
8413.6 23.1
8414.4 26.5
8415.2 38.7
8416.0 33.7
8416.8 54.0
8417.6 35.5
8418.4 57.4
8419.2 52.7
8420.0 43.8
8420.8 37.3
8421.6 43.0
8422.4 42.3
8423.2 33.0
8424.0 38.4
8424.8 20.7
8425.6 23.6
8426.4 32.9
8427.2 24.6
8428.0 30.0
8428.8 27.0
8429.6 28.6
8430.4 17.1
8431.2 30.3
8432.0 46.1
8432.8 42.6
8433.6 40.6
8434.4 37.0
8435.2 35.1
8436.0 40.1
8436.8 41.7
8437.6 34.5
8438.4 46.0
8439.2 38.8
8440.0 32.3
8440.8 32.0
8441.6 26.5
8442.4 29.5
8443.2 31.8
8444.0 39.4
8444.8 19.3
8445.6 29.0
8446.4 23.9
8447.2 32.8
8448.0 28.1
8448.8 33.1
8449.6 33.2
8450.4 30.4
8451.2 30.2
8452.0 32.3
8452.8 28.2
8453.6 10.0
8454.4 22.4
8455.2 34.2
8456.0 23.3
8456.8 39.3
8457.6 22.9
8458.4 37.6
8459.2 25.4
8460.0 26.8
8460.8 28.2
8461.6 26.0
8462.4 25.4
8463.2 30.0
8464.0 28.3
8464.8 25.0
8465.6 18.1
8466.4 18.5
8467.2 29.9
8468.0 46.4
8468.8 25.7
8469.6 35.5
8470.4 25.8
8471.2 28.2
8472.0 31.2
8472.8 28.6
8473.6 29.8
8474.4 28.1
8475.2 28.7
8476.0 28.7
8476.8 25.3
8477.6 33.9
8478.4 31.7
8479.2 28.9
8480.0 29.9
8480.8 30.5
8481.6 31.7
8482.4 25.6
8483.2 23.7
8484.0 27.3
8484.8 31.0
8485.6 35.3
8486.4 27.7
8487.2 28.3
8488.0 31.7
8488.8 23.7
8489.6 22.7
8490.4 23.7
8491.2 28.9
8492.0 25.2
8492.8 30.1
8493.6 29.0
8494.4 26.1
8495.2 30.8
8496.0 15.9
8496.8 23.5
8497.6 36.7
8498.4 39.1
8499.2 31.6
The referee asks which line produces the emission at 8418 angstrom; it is [S II]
